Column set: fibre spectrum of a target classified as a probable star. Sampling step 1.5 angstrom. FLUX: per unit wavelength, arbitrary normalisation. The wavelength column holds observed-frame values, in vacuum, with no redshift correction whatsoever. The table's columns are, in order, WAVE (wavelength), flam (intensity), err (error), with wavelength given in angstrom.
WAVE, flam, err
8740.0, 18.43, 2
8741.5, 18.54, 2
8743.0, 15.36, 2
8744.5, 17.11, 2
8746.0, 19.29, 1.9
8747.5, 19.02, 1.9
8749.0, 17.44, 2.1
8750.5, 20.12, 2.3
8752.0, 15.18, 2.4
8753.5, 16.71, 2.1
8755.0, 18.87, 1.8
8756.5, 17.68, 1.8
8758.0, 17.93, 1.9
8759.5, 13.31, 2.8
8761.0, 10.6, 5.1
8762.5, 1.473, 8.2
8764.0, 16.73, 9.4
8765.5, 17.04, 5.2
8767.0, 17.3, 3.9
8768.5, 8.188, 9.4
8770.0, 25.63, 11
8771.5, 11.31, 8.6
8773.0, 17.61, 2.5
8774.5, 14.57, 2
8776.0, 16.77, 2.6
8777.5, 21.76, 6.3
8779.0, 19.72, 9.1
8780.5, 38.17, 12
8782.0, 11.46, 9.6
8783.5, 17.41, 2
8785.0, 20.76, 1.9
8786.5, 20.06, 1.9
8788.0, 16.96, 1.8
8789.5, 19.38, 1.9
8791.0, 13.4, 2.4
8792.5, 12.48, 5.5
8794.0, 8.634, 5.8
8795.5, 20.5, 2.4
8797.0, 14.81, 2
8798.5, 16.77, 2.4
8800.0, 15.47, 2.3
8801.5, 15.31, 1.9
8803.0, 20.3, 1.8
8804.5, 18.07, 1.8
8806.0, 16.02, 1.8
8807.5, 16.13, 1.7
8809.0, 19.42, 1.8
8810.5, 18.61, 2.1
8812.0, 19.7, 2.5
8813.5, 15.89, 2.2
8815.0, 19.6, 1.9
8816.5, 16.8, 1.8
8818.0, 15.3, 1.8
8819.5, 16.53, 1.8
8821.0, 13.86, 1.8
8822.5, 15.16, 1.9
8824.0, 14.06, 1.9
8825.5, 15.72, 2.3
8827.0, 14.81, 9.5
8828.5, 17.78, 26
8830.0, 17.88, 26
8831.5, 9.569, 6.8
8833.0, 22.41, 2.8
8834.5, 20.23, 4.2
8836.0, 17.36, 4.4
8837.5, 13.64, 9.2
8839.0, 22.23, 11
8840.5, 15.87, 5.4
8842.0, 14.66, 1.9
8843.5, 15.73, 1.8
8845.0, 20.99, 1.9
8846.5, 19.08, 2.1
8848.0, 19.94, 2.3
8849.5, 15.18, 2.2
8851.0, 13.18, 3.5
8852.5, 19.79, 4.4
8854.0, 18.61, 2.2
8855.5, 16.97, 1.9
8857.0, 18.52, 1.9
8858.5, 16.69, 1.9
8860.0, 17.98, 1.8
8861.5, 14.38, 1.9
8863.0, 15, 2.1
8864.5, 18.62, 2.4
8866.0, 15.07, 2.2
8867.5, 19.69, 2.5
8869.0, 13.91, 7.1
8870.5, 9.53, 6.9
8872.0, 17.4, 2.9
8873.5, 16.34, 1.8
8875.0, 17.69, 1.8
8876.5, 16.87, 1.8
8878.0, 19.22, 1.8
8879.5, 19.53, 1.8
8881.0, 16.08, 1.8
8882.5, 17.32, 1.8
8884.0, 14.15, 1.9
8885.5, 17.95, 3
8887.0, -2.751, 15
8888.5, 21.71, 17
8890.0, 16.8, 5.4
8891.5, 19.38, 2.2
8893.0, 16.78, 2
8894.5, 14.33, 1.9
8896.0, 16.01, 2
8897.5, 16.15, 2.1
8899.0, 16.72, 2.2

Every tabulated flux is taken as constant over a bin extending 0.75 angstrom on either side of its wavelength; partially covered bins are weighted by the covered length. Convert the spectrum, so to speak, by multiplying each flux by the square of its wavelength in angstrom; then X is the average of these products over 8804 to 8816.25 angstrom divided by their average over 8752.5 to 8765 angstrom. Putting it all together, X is 1.3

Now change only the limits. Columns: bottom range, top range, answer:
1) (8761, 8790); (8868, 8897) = 0.93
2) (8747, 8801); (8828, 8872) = 1.03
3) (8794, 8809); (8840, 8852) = 1.02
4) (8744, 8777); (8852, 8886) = 1.08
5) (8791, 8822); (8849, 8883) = 1.03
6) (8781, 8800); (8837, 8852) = 1.06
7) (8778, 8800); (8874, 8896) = 0.92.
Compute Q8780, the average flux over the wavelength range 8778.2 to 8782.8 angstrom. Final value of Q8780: 23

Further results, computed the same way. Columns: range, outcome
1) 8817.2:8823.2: 15.2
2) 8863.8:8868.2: 17.8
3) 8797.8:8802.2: 15.8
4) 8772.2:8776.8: 16.3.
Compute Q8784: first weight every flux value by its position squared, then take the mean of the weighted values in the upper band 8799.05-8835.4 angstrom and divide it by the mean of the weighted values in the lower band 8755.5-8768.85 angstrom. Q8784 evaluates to 1.25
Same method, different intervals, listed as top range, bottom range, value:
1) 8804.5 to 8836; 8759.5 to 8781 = 1.03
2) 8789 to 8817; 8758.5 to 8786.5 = 1.00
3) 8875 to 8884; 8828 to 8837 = 1.01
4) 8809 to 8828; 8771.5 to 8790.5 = 0.87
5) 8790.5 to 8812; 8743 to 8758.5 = 0.93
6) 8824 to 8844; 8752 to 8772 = 1.14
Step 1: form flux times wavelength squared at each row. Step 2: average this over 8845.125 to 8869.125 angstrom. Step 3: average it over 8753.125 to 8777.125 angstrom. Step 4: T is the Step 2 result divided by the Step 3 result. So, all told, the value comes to 1.2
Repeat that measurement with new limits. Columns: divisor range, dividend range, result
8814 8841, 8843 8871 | 1.02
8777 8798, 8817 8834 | 0.88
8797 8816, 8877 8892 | 0.93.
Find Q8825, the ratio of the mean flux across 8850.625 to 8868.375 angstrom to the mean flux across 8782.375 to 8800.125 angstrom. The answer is 1.05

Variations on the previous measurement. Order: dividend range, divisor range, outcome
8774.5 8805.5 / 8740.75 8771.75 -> 1.11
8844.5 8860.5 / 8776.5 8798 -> 0.98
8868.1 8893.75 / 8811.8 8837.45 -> 0.96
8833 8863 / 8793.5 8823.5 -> 1.05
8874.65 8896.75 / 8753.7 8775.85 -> 1.07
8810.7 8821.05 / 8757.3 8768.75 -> 1.32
